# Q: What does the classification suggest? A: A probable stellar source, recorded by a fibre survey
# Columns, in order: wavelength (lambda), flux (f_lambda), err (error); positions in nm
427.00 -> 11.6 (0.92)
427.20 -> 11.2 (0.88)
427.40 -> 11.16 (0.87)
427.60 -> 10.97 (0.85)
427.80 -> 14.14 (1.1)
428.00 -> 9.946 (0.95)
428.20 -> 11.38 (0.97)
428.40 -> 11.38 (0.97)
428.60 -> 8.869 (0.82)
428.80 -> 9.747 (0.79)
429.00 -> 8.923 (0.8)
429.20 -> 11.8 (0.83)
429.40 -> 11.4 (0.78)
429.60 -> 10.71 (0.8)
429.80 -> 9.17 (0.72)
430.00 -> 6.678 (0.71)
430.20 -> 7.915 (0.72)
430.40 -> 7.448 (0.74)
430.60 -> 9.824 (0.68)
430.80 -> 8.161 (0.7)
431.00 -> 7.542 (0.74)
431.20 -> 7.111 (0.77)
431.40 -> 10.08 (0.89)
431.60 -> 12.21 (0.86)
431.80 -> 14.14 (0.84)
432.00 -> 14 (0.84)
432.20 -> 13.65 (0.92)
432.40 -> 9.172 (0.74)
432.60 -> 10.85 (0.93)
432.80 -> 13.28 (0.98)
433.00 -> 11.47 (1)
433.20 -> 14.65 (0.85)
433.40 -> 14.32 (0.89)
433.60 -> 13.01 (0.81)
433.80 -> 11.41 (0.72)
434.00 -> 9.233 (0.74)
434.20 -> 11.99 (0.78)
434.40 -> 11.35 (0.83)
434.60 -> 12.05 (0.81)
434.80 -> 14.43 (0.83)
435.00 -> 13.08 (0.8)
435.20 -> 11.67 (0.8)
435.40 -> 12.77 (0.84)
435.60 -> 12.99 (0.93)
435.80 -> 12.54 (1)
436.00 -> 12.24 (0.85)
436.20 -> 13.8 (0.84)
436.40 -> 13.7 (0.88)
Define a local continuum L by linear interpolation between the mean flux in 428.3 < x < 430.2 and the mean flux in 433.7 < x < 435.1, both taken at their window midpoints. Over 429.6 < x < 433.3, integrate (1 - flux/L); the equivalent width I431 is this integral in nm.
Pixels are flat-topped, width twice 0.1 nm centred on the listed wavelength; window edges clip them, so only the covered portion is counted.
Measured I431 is 0.11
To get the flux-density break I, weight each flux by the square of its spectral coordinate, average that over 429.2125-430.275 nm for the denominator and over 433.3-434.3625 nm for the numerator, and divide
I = 1.3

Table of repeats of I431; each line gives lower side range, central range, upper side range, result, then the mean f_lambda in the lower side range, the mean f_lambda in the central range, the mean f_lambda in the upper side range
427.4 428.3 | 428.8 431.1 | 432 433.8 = 0.554 nm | 11.6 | 9.08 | 12.6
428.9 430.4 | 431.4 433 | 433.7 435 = -0.232 nm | 9.38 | 12.3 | 11.8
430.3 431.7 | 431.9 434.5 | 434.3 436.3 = -0.337 nm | 8.91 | 12.2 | 12.7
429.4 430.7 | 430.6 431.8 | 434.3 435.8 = 0.028 nm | 8.84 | 9.51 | 12.6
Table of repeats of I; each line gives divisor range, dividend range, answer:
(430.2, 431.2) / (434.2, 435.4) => 1.57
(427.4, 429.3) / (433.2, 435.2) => 1.18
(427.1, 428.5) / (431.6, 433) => 1.11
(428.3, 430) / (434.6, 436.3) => 1.32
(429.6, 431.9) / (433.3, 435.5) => 1.36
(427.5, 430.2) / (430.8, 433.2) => 1.11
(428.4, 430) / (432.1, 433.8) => 1.28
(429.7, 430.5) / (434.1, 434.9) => 1.63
